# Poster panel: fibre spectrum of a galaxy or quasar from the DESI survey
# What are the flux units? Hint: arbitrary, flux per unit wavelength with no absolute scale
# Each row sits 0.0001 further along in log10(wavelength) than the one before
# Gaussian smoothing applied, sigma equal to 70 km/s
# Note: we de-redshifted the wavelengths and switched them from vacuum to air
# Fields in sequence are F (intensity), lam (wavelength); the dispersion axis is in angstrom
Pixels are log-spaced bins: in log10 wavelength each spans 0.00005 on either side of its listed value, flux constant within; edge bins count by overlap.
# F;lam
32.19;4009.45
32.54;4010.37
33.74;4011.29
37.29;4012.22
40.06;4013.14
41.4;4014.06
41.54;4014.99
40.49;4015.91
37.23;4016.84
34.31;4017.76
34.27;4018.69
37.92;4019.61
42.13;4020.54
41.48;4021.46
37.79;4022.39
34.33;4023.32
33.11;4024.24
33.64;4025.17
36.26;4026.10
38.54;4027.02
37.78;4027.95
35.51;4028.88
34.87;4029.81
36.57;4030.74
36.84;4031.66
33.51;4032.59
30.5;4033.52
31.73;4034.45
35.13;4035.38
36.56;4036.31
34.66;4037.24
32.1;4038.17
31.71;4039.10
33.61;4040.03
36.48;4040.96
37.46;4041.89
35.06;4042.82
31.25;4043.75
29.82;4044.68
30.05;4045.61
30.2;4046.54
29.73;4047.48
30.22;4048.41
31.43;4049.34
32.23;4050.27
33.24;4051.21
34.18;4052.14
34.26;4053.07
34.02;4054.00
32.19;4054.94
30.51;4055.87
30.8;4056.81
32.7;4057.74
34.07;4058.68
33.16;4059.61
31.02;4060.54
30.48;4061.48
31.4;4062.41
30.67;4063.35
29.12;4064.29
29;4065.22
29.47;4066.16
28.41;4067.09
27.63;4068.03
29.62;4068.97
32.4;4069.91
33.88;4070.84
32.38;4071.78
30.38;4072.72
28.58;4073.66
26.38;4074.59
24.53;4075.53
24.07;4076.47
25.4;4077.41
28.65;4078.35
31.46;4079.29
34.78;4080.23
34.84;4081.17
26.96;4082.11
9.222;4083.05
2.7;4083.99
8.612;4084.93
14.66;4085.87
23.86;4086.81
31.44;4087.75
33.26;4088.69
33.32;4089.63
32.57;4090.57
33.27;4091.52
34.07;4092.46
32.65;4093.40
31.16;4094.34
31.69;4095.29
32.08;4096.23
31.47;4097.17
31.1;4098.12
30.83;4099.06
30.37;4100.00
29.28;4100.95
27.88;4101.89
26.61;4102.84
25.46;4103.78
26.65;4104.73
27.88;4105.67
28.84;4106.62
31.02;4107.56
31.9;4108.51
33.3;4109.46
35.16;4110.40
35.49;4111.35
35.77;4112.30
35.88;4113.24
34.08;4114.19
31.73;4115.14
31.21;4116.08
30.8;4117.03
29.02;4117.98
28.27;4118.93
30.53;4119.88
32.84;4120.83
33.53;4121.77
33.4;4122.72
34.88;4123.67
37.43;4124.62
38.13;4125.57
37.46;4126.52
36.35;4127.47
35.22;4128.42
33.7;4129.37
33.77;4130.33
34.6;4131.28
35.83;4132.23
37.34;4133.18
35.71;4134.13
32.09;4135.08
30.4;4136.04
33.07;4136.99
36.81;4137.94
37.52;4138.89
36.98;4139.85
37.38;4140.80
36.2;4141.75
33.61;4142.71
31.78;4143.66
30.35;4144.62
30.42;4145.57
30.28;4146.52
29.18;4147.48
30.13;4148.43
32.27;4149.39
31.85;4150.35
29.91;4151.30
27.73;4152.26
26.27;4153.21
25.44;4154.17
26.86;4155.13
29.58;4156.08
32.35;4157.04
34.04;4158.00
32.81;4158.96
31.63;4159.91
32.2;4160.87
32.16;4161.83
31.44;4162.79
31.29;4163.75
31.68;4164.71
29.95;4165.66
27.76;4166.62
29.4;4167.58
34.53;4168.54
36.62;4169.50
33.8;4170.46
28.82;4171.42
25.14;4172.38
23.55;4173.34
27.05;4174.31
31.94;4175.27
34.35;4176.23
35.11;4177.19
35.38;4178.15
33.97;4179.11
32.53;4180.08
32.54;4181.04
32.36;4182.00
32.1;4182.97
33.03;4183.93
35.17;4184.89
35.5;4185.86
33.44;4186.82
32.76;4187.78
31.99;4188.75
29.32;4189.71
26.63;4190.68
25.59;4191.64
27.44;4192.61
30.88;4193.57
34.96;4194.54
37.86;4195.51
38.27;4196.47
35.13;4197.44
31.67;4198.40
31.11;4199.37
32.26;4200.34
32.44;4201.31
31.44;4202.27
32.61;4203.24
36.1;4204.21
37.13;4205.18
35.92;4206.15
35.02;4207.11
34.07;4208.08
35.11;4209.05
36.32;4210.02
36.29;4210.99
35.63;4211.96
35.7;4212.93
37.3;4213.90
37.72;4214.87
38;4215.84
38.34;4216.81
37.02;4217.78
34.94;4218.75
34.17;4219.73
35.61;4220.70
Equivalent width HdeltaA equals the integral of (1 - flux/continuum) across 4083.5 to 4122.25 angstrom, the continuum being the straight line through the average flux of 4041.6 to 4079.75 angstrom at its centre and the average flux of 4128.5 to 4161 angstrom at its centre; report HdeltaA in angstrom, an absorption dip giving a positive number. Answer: 2.5 angstrom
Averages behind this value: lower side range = 30.7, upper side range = 32.4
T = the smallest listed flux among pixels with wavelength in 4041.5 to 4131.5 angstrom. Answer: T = 2.7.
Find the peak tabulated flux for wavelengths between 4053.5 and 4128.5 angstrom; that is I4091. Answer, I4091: 38.13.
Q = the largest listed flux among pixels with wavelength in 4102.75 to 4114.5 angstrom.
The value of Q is 35.88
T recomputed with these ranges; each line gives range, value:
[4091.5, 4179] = 23.55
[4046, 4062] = 29.73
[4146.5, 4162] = 25.44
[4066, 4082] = 24.07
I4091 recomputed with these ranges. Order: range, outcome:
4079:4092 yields 34.84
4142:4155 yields 33.61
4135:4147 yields 37.52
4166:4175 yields 36.62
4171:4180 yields 35.38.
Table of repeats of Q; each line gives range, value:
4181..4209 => 38.27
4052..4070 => 34.26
